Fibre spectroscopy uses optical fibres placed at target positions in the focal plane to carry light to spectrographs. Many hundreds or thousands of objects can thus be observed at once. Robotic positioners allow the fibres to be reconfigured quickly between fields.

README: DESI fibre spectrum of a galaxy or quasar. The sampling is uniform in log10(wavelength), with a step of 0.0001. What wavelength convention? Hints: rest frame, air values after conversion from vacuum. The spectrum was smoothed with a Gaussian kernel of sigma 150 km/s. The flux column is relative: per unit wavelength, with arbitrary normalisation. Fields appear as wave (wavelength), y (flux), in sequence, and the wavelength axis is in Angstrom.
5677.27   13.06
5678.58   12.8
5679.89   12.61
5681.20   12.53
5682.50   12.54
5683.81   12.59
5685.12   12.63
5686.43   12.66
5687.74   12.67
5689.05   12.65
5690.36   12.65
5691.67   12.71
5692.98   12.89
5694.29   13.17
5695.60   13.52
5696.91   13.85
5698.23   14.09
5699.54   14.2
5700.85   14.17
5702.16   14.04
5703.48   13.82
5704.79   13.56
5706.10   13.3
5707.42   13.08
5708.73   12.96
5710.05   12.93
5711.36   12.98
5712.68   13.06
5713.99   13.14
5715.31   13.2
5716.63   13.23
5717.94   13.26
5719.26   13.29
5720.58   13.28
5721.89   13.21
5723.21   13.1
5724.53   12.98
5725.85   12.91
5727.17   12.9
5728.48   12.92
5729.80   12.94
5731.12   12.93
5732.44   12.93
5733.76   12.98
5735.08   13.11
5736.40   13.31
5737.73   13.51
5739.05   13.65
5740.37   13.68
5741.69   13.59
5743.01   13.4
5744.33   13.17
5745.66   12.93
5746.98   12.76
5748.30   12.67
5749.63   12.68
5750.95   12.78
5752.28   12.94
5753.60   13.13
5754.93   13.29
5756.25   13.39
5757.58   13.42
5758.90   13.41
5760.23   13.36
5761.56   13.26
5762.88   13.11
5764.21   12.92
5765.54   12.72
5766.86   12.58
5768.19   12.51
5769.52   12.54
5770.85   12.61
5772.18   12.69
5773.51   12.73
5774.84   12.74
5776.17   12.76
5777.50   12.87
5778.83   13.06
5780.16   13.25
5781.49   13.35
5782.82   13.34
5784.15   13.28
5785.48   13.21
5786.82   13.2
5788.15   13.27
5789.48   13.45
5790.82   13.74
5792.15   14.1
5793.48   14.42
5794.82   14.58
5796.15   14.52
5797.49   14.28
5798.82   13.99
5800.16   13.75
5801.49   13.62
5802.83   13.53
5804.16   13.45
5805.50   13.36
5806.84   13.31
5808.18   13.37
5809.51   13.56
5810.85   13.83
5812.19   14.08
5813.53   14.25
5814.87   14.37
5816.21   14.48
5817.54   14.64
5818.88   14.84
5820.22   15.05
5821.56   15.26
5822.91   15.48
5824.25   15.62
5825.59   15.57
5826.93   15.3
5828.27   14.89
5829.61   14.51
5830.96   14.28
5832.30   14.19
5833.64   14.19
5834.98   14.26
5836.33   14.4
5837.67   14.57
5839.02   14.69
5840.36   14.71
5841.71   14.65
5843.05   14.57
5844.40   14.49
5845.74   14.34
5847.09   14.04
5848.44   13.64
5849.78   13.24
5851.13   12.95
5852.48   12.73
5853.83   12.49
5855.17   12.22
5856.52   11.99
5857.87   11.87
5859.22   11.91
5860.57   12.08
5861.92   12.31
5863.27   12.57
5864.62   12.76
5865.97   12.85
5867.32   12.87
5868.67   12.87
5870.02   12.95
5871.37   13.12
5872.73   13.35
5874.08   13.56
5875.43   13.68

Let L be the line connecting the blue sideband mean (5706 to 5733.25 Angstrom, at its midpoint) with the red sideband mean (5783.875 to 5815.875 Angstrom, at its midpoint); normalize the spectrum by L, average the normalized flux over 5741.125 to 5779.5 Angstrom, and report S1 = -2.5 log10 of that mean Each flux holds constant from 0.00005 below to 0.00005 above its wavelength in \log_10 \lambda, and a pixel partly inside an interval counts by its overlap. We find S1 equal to 0.04 mag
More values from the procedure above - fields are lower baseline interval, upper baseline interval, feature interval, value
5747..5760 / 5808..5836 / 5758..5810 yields 0.03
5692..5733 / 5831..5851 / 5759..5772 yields 0.07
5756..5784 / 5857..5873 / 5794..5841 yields -0.13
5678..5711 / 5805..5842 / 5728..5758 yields 0.04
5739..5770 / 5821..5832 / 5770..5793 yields 0.05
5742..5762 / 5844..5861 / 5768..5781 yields 0.02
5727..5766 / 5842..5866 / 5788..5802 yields -0.08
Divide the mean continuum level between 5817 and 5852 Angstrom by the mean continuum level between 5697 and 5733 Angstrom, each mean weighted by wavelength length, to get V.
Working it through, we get 1.09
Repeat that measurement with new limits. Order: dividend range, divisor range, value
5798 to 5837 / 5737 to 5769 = 1.09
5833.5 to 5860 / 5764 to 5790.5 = 1.05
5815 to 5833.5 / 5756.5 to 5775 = 1.15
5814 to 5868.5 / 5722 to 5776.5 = 1.07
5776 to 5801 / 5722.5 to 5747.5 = 1.04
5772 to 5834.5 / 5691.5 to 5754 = 1.06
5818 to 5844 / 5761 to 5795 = 1.12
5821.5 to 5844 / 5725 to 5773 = 1.13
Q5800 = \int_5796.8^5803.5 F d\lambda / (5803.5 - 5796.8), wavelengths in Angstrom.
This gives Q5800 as 13.8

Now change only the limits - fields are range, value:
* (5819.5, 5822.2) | 15.1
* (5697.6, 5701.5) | 14.2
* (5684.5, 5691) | 12.6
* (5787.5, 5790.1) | 13.4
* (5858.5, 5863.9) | 12.2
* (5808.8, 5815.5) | 14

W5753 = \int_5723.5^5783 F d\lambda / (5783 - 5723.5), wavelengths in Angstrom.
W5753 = 13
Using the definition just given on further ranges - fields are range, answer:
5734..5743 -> 13.4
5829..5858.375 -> 13.8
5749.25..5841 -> 13.8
